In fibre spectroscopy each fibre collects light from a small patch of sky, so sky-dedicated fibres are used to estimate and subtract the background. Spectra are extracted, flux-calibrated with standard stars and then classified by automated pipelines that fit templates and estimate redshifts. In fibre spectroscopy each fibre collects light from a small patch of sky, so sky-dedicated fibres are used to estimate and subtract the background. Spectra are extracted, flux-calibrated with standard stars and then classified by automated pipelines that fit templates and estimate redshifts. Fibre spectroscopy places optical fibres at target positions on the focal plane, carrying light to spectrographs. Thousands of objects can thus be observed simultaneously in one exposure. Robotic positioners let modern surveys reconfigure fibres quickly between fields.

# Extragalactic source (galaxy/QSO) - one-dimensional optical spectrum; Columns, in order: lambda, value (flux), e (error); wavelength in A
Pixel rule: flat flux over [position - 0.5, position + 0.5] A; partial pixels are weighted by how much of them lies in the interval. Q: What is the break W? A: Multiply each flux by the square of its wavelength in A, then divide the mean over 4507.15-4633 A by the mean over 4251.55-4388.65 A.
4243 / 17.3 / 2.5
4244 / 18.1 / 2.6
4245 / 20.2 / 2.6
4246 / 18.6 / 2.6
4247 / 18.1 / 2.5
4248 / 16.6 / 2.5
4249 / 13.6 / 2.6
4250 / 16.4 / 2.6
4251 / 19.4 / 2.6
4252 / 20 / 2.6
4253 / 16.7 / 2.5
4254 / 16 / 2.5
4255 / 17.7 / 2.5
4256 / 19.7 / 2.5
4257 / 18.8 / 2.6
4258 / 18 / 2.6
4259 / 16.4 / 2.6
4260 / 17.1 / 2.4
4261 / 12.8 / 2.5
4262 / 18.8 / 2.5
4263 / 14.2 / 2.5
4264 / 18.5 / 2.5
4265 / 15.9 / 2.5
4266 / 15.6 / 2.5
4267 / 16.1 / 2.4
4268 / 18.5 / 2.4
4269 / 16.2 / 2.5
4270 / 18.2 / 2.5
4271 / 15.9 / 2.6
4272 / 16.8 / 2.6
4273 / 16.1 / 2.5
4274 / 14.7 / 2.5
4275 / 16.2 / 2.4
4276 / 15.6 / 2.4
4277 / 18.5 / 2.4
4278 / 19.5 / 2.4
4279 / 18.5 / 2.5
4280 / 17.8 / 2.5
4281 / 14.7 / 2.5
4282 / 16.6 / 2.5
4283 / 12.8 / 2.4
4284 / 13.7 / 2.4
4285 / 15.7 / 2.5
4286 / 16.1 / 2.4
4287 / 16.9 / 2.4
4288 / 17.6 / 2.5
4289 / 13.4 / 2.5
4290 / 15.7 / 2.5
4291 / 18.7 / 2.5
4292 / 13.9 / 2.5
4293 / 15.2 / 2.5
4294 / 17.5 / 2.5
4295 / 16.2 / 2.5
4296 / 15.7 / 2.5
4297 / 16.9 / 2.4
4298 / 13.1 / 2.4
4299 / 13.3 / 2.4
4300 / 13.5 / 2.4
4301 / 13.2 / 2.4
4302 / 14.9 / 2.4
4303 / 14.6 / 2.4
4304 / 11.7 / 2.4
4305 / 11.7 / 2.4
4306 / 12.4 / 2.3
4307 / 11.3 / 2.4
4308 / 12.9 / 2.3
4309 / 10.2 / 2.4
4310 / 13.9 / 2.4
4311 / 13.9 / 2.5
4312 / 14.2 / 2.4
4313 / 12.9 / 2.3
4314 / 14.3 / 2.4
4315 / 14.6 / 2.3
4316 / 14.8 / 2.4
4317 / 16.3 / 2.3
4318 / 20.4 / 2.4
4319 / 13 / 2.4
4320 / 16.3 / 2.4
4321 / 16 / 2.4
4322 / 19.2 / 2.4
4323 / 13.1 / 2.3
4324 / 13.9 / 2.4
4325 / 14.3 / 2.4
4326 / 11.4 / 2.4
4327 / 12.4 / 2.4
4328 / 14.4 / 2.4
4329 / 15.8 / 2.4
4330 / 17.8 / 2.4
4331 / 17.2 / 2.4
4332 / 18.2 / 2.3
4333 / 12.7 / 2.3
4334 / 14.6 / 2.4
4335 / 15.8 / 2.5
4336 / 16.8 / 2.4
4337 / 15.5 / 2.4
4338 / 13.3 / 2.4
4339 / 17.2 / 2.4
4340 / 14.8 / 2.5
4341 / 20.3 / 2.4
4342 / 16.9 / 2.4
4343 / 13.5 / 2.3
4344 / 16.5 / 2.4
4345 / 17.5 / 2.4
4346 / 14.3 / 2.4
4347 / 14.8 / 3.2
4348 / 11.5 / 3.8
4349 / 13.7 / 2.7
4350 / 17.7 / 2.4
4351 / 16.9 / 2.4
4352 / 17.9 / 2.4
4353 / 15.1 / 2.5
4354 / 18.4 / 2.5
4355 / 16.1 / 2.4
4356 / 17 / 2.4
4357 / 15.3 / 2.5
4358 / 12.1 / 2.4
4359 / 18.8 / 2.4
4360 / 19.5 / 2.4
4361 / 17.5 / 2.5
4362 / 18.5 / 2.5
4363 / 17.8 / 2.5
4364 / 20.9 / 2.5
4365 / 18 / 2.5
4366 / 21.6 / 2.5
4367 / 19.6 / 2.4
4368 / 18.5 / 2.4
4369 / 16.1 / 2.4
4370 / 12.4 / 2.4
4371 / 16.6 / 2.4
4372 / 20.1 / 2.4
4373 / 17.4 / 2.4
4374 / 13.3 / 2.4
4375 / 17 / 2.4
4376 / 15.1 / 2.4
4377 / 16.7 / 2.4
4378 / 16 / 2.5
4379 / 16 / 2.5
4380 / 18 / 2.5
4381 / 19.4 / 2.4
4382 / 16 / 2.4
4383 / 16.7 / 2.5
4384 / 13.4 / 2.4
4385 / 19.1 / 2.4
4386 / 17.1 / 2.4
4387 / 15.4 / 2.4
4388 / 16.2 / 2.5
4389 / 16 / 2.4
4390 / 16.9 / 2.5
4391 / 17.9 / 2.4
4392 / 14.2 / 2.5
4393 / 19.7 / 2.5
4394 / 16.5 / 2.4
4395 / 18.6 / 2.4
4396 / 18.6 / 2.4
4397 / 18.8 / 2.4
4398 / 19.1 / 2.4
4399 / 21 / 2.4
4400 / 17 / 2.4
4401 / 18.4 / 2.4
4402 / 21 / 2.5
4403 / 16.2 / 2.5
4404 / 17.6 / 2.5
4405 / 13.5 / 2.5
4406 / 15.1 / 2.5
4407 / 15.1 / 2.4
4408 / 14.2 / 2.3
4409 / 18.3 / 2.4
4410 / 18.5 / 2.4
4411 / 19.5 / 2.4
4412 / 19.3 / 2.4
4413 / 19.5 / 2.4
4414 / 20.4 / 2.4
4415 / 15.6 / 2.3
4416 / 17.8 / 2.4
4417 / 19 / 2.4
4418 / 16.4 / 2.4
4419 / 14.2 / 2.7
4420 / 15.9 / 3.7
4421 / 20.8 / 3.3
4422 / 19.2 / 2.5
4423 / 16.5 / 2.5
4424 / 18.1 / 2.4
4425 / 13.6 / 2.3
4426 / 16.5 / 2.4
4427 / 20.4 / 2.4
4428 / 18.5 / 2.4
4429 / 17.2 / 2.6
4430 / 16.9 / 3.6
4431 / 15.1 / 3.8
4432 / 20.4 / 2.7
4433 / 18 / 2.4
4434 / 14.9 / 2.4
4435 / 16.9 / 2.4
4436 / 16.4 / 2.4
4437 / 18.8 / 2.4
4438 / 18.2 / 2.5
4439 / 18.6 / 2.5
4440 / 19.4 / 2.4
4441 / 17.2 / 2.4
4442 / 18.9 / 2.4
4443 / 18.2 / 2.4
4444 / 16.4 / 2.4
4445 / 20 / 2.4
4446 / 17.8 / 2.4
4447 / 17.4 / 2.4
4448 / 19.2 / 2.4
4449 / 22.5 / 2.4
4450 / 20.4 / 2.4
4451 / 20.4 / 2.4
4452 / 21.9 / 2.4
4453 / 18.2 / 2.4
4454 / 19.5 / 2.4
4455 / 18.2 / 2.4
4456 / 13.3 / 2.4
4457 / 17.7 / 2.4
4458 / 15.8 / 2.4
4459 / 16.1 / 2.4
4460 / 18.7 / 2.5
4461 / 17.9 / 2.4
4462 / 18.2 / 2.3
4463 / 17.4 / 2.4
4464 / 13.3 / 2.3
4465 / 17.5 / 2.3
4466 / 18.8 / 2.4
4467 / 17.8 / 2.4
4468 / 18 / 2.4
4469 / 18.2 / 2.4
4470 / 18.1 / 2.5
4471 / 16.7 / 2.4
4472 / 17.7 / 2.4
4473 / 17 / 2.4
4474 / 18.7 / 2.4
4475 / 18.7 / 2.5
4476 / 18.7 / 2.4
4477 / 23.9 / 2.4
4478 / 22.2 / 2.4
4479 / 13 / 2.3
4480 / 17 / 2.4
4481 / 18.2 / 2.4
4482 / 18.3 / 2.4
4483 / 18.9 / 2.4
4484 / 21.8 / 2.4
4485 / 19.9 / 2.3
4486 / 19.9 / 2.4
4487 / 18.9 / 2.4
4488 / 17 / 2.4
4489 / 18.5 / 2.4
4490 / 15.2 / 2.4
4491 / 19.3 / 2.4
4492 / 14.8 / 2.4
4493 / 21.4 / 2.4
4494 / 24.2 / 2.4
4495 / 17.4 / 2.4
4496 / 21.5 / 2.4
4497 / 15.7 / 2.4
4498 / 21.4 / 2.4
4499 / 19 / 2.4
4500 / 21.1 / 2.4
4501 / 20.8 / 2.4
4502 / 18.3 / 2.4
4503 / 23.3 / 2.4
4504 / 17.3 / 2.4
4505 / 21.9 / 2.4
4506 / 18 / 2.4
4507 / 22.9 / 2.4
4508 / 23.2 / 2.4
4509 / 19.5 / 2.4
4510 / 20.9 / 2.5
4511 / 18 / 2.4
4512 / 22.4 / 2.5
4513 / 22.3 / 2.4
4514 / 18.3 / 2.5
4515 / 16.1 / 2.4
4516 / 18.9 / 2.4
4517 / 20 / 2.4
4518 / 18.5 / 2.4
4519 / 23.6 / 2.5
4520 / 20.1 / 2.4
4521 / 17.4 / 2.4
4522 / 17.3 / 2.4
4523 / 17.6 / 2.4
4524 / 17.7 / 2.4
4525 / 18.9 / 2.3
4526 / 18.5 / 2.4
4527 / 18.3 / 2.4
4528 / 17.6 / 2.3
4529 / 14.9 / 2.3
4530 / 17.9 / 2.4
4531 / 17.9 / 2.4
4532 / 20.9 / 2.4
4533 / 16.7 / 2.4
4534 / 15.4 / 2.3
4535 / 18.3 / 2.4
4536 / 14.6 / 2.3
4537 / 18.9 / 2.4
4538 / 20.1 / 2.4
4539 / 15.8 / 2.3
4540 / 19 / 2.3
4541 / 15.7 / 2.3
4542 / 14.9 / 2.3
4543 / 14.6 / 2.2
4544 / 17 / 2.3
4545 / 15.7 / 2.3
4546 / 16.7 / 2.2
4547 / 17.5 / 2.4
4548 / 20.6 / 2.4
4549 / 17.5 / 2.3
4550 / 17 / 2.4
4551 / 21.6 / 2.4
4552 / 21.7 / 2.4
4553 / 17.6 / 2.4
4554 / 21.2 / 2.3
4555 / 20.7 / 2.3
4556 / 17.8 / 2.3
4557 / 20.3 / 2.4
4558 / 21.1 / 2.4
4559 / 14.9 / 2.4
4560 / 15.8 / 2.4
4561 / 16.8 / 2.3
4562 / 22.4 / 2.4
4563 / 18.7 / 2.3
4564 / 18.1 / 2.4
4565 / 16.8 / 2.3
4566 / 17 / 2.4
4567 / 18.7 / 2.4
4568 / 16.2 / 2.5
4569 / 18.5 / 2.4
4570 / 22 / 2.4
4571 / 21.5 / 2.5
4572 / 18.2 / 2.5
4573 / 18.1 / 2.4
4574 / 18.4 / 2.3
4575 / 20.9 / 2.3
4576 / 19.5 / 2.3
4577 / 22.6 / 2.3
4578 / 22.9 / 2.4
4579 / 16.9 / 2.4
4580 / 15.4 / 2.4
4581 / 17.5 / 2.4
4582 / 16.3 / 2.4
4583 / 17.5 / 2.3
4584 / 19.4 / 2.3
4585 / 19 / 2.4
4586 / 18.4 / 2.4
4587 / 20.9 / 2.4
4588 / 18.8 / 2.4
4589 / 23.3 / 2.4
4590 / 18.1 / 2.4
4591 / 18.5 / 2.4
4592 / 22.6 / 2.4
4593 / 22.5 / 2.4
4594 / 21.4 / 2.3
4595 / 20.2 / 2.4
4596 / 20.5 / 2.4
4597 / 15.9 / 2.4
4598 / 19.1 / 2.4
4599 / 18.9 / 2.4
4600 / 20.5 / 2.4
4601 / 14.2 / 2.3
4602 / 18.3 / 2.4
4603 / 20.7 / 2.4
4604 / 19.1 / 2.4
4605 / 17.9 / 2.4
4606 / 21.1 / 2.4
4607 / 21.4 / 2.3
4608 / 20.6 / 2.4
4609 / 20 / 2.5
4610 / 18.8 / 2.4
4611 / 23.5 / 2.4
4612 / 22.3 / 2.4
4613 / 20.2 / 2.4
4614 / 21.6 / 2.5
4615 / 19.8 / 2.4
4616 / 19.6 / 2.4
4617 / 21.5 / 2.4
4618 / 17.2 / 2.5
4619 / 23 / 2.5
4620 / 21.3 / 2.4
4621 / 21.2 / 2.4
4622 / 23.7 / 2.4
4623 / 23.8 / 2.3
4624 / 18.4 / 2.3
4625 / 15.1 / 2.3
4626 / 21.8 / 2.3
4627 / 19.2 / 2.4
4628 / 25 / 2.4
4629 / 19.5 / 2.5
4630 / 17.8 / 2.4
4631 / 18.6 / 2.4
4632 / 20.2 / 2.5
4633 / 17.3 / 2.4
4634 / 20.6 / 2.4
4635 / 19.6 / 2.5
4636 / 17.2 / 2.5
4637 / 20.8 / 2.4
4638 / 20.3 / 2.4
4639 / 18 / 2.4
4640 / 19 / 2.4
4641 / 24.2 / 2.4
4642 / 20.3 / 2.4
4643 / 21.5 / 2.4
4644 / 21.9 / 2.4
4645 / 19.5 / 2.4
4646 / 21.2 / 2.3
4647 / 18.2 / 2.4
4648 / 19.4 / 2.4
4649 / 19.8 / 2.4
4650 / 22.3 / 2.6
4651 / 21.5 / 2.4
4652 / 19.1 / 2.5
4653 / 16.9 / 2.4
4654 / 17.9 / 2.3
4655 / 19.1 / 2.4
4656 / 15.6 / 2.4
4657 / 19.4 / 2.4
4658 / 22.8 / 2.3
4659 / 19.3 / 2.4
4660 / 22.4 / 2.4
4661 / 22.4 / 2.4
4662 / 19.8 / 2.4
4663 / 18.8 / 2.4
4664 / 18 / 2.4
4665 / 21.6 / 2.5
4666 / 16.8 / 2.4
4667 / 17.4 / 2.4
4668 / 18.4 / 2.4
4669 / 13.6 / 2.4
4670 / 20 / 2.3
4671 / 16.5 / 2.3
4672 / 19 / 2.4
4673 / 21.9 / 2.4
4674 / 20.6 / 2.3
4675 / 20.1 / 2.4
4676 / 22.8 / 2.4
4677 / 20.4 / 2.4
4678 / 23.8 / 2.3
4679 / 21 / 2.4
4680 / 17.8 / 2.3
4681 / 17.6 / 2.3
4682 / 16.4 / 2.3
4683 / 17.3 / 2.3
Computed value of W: 1.3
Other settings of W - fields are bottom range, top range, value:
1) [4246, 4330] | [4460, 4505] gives 1.31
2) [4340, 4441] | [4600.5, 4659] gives 1.29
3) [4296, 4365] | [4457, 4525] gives 1.33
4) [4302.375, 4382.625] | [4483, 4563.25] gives 1.29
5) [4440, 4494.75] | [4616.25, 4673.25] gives 1.16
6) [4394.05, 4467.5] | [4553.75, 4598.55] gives 1.14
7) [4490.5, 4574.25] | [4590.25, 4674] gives 1.10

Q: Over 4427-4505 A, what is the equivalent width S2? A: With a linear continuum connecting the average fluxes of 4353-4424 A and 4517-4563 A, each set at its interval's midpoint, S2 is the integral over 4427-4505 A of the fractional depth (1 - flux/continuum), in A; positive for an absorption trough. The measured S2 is -3.1 A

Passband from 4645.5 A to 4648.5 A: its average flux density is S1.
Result 19.6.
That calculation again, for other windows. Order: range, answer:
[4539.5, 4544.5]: 16.2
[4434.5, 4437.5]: 17.4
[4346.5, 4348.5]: 13.2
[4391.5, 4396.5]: 17.5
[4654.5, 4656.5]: 17.4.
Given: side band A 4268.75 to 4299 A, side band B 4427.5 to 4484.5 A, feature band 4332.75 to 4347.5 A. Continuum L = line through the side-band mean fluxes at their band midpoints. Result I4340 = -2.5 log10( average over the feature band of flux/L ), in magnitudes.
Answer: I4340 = 0.07 mag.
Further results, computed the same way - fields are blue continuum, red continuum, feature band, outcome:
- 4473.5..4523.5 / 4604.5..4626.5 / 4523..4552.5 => 0.13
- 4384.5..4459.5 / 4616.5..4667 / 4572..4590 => 0.01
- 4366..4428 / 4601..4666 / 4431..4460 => -0.02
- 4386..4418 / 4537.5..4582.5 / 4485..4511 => -0.09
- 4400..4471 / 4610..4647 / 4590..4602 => 0.03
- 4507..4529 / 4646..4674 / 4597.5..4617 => -0.04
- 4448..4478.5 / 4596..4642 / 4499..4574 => 0.03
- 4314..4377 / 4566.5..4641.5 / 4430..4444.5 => -0.01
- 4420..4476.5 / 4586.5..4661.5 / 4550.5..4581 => 0.02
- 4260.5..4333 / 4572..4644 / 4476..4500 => -0.06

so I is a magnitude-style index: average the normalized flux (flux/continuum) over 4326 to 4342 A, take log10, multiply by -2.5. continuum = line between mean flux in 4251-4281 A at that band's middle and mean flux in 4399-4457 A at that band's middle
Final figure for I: 0.11 mag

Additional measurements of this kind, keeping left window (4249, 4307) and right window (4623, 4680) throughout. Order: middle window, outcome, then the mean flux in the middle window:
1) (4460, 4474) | 0.02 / 17.5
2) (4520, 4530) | 0.04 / 17.7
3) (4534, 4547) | 0.12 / 16.7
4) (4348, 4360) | 0.04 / 16.2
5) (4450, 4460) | -0.02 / 18.1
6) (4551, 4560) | -0.03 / 19.3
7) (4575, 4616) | -0.03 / 19.7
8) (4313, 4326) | 0.08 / 15.3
